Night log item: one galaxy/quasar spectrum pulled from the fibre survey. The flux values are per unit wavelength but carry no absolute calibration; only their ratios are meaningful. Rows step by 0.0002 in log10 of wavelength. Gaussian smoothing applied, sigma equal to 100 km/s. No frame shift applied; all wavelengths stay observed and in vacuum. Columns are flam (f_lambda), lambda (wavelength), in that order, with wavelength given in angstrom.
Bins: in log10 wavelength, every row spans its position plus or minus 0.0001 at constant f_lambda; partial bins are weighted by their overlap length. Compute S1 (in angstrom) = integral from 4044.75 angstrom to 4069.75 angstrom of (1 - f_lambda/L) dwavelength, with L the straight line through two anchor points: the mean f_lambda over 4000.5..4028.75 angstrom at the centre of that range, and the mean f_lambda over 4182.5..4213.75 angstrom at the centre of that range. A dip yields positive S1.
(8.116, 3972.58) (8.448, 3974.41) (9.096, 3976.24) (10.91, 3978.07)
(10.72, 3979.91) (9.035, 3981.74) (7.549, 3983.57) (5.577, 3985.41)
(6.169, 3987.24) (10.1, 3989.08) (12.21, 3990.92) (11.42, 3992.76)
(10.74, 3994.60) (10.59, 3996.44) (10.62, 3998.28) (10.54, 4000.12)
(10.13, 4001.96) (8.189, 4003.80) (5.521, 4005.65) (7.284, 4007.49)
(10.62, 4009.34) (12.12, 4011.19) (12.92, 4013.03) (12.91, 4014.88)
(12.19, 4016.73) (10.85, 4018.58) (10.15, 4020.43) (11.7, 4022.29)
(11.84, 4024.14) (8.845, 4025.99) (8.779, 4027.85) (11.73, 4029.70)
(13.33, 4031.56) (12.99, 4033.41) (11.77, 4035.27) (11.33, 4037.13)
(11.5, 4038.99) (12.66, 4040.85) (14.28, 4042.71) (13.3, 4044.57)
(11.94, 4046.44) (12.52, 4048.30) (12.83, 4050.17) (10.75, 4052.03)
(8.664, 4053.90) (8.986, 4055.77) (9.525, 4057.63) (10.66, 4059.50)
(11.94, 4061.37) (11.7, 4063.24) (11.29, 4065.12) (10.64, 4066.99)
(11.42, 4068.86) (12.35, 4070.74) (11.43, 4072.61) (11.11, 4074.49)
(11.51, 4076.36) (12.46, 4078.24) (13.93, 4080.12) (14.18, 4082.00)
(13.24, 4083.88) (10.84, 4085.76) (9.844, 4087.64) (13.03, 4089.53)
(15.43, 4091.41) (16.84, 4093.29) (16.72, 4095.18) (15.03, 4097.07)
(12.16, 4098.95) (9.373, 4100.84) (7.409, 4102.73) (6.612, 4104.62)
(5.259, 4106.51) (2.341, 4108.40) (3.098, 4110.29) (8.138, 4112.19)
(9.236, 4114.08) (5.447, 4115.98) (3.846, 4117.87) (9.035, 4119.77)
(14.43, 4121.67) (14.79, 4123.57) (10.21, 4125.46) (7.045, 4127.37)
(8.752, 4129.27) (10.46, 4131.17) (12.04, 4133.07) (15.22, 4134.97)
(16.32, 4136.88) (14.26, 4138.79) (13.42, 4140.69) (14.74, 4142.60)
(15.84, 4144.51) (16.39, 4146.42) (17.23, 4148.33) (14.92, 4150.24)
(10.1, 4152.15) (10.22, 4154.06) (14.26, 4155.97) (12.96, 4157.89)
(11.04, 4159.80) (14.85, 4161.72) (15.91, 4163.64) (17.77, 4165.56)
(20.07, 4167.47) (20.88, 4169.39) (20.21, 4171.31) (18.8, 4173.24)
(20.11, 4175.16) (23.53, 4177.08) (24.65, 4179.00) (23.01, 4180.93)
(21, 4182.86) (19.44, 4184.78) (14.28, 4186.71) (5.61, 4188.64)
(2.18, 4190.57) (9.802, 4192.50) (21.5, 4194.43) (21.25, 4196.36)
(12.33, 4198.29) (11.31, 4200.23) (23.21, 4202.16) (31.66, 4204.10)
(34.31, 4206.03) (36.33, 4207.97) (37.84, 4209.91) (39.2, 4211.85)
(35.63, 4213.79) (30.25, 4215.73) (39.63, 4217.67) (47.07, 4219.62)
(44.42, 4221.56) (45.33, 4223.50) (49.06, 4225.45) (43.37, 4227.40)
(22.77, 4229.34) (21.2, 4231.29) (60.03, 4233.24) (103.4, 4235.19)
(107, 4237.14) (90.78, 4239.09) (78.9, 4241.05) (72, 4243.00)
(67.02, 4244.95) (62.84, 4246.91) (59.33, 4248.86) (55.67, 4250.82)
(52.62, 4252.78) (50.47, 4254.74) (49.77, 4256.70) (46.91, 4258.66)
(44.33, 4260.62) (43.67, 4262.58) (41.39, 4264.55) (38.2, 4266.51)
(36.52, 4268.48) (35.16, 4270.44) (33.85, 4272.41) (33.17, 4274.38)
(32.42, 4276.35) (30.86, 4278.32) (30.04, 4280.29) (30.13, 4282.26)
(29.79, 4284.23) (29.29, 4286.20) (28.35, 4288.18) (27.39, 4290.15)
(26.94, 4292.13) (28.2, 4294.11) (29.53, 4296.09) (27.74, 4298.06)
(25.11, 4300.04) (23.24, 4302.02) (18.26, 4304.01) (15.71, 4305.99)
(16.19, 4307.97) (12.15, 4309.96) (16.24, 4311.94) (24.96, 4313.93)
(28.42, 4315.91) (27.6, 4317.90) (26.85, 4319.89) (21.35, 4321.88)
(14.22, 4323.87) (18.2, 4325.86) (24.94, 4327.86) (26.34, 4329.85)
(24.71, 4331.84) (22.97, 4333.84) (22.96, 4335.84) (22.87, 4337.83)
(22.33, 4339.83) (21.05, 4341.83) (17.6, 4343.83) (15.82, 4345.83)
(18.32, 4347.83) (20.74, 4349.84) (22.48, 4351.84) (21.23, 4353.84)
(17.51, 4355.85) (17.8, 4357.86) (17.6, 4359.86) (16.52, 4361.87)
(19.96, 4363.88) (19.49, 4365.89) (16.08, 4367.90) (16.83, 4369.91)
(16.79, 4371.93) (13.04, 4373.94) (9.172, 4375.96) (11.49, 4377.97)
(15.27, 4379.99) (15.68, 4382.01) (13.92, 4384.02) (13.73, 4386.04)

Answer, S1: 3.60 angstrom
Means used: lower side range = 10.3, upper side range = 21.8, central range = 11.1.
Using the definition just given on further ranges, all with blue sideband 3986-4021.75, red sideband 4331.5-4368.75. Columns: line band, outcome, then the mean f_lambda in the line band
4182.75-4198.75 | 1.6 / 13.9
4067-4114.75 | 6.3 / 10.9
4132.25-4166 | 0.0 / 14.3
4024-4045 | -1.4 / 11.8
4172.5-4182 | -4.4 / 22.1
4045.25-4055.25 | 0.2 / 11.3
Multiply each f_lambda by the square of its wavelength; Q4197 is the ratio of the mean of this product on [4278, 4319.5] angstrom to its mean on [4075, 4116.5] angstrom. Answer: 2.60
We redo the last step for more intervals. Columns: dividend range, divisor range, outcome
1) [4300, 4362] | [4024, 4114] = 2.10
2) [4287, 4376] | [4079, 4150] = 2.03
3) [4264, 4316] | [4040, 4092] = 2.59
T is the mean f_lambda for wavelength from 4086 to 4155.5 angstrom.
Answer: 11.3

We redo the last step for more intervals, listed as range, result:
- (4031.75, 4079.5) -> 11.6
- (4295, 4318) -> 21.9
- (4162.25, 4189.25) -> 19.1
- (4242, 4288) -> 43.4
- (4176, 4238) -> 33.1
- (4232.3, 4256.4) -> 71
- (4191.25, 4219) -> 27.4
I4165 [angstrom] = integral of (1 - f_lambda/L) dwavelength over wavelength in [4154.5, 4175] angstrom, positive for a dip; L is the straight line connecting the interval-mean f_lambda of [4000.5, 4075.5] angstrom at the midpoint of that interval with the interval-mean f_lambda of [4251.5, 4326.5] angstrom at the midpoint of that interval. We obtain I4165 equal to 4.1 angstrom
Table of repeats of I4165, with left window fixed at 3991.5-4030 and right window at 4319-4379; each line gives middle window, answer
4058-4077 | 0.92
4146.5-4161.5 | 0.96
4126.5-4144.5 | 1.36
